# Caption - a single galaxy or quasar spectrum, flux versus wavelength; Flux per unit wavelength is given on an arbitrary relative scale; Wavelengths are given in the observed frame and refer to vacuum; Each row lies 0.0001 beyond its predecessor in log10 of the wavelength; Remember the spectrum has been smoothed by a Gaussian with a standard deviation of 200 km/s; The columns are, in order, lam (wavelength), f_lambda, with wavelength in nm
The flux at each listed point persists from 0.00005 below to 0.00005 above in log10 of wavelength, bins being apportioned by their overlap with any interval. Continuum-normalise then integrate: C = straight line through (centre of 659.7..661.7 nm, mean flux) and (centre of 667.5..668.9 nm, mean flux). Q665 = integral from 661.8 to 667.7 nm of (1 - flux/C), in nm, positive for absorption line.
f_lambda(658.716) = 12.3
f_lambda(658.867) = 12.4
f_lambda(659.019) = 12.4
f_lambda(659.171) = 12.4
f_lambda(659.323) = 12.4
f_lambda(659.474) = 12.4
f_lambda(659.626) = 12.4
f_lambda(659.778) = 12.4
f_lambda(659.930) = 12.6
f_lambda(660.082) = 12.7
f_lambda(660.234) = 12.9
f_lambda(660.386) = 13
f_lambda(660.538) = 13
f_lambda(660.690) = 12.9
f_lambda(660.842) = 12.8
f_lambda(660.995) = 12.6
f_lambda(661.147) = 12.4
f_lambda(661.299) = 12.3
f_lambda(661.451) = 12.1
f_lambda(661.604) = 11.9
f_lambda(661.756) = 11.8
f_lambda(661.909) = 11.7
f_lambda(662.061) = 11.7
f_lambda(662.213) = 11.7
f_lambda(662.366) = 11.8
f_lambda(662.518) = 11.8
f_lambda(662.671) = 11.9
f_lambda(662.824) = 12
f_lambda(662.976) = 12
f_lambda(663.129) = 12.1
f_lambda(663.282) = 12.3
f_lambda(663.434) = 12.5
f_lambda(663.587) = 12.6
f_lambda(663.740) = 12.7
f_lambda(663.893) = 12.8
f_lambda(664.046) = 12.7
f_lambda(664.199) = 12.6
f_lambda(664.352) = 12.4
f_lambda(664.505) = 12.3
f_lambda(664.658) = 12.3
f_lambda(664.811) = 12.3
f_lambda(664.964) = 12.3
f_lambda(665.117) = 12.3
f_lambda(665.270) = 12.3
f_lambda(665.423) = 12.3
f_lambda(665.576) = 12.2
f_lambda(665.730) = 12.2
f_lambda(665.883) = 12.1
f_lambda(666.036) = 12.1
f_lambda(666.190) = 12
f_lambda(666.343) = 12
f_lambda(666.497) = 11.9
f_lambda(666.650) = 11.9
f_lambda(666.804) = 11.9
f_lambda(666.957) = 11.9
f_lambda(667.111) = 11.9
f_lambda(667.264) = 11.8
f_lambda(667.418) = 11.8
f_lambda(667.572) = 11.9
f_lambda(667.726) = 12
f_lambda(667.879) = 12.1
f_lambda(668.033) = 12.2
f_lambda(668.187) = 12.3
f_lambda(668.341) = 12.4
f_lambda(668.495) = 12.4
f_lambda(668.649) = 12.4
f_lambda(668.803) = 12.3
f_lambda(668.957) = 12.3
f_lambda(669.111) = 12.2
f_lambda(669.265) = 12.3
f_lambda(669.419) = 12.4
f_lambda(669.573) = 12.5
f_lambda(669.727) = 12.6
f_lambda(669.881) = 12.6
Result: 0.12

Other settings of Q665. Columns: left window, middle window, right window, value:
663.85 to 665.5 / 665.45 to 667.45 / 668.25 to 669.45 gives 0.06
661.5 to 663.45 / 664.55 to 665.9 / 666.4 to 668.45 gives -0.03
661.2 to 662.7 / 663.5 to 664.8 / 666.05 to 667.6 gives -0.07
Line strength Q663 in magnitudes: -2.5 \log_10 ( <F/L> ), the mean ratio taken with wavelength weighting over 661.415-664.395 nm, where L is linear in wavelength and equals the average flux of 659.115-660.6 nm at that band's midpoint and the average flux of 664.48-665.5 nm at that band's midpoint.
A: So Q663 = 0.03 mag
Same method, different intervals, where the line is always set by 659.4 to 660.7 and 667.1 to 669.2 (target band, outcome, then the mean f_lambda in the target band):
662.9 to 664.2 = 0.00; 12.5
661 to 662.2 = 0.05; 12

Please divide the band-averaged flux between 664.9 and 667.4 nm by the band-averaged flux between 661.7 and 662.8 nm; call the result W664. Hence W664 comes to 1.0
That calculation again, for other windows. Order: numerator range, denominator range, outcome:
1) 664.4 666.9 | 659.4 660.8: 0.96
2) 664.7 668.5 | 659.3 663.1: 0.98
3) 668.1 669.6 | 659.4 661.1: 0.97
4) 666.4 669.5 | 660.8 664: 1.00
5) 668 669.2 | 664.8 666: 1.01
